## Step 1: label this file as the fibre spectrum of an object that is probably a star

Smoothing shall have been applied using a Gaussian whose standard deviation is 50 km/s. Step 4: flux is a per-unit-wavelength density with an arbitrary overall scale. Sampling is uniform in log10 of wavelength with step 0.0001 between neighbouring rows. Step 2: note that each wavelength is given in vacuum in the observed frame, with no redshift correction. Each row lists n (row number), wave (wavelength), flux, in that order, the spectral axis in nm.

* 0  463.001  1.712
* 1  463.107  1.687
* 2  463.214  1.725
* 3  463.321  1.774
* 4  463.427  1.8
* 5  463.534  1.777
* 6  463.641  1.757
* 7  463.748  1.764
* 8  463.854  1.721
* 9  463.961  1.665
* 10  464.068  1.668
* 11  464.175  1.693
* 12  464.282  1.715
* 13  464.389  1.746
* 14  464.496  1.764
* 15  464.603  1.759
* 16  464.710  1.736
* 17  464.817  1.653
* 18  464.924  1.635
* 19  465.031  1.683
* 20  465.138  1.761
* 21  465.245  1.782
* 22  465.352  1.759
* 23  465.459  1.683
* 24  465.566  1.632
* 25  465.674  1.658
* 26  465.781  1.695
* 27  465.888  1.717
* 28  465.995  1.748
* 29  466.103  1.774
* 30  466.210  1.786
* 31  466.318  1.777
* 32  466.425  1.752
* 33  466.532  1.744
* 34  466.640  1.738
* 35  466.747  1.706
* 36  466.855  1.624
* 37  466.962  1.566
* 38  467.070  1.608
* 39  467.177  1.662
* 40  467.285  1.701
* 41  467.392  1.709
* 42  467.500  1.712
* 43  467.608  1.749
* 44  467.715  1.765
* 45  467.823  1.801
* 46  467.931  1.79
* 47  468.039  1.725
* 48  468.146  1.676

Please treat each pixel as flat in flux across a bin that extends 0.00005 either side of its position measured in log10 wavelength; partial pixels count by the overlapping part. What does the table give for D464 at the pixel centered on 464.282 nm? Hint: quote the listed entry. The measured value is 1.715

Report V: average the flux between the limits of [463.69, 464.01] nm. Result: 1.72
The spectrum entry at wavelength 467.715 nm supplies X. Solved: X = 1.765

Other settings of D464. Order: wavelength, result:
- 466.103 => 1.774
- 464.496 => 1.764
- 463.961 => 1.665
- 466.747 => 1.706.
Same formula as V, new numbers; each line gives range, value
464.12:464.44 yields 1.72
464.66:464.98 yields 1.67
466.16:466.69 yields 1.76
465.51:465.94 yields 1.68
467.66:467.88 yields 1.78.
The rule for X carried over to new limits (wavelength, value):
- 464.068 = 1.668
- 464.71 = 1.736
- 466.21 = 1.786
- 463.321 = 1.774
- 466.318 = 1.777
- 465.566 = 1.632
